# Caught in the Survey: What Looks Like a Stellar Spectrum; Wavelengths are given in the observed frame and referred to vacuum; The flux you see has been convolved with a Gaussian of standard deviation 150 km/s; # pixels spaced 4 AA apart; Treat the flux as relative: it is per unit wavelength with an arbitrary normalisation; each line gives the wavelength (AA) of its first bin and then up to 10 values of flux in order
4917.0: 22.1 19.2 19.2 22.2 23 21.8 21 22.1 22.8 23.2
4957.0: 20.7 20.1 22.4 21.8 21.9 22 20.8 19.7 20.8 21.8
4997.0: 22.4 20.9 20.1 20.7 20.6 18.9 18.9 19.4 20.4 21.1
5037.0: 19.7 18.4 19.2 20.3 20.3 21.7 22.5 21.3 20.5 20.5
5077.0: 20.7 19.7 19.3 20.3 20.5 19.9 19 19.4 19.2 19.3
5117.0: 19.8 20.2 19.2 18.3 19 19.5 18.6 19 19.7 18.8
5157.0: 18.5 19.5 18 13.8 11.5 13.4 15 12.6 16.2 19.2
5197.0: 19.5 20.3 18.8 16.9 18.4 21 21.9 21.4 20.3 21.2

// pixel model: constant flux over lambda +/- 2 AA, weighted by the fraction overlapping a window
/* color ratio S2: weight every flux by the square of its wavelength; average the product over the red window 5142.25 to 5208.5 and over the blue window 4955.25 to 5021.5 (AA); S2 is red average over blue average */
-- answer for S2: 0.9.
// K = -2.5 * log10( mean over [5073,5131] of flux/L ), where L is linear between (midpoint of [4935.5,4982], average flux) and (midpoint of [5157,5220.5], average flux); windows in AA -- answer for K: -0.05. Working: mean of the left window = 21.7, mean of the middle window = 19.7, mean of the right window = 17.1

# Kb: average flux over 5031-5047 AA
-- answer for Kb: 19.6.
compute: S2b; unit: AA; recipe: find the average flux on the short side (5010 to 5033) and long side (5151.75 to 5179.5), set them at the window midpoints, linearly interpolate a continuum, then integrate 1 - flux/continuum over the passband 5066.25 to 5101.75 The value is -3.7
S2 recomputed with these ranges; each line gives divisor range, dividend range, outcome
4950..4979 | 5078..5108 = 0.95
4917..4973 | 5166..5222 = 0.87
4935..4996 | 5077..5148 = 0.96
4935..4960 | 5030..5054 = 0.94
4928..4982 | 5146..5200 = 0.83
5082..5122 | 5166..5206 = 0.84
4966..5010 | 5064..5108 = 0.98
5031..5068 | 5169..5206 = 0.83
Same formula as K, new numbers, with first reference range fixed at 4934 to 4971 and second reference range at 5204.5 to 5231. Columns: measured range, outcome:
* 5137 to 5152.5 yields 0.07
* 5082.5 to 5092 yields 0.05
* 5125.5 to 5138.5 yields 0.09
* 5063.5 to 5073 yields 0.01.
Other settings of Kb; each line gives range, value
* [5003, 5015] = 20.5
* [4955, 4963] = 20.4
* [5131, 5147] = 19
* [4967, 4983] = 21.6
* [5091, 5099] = 20.2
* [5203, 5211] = 17.9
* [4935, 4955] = 22.2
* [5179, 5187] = 13.8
